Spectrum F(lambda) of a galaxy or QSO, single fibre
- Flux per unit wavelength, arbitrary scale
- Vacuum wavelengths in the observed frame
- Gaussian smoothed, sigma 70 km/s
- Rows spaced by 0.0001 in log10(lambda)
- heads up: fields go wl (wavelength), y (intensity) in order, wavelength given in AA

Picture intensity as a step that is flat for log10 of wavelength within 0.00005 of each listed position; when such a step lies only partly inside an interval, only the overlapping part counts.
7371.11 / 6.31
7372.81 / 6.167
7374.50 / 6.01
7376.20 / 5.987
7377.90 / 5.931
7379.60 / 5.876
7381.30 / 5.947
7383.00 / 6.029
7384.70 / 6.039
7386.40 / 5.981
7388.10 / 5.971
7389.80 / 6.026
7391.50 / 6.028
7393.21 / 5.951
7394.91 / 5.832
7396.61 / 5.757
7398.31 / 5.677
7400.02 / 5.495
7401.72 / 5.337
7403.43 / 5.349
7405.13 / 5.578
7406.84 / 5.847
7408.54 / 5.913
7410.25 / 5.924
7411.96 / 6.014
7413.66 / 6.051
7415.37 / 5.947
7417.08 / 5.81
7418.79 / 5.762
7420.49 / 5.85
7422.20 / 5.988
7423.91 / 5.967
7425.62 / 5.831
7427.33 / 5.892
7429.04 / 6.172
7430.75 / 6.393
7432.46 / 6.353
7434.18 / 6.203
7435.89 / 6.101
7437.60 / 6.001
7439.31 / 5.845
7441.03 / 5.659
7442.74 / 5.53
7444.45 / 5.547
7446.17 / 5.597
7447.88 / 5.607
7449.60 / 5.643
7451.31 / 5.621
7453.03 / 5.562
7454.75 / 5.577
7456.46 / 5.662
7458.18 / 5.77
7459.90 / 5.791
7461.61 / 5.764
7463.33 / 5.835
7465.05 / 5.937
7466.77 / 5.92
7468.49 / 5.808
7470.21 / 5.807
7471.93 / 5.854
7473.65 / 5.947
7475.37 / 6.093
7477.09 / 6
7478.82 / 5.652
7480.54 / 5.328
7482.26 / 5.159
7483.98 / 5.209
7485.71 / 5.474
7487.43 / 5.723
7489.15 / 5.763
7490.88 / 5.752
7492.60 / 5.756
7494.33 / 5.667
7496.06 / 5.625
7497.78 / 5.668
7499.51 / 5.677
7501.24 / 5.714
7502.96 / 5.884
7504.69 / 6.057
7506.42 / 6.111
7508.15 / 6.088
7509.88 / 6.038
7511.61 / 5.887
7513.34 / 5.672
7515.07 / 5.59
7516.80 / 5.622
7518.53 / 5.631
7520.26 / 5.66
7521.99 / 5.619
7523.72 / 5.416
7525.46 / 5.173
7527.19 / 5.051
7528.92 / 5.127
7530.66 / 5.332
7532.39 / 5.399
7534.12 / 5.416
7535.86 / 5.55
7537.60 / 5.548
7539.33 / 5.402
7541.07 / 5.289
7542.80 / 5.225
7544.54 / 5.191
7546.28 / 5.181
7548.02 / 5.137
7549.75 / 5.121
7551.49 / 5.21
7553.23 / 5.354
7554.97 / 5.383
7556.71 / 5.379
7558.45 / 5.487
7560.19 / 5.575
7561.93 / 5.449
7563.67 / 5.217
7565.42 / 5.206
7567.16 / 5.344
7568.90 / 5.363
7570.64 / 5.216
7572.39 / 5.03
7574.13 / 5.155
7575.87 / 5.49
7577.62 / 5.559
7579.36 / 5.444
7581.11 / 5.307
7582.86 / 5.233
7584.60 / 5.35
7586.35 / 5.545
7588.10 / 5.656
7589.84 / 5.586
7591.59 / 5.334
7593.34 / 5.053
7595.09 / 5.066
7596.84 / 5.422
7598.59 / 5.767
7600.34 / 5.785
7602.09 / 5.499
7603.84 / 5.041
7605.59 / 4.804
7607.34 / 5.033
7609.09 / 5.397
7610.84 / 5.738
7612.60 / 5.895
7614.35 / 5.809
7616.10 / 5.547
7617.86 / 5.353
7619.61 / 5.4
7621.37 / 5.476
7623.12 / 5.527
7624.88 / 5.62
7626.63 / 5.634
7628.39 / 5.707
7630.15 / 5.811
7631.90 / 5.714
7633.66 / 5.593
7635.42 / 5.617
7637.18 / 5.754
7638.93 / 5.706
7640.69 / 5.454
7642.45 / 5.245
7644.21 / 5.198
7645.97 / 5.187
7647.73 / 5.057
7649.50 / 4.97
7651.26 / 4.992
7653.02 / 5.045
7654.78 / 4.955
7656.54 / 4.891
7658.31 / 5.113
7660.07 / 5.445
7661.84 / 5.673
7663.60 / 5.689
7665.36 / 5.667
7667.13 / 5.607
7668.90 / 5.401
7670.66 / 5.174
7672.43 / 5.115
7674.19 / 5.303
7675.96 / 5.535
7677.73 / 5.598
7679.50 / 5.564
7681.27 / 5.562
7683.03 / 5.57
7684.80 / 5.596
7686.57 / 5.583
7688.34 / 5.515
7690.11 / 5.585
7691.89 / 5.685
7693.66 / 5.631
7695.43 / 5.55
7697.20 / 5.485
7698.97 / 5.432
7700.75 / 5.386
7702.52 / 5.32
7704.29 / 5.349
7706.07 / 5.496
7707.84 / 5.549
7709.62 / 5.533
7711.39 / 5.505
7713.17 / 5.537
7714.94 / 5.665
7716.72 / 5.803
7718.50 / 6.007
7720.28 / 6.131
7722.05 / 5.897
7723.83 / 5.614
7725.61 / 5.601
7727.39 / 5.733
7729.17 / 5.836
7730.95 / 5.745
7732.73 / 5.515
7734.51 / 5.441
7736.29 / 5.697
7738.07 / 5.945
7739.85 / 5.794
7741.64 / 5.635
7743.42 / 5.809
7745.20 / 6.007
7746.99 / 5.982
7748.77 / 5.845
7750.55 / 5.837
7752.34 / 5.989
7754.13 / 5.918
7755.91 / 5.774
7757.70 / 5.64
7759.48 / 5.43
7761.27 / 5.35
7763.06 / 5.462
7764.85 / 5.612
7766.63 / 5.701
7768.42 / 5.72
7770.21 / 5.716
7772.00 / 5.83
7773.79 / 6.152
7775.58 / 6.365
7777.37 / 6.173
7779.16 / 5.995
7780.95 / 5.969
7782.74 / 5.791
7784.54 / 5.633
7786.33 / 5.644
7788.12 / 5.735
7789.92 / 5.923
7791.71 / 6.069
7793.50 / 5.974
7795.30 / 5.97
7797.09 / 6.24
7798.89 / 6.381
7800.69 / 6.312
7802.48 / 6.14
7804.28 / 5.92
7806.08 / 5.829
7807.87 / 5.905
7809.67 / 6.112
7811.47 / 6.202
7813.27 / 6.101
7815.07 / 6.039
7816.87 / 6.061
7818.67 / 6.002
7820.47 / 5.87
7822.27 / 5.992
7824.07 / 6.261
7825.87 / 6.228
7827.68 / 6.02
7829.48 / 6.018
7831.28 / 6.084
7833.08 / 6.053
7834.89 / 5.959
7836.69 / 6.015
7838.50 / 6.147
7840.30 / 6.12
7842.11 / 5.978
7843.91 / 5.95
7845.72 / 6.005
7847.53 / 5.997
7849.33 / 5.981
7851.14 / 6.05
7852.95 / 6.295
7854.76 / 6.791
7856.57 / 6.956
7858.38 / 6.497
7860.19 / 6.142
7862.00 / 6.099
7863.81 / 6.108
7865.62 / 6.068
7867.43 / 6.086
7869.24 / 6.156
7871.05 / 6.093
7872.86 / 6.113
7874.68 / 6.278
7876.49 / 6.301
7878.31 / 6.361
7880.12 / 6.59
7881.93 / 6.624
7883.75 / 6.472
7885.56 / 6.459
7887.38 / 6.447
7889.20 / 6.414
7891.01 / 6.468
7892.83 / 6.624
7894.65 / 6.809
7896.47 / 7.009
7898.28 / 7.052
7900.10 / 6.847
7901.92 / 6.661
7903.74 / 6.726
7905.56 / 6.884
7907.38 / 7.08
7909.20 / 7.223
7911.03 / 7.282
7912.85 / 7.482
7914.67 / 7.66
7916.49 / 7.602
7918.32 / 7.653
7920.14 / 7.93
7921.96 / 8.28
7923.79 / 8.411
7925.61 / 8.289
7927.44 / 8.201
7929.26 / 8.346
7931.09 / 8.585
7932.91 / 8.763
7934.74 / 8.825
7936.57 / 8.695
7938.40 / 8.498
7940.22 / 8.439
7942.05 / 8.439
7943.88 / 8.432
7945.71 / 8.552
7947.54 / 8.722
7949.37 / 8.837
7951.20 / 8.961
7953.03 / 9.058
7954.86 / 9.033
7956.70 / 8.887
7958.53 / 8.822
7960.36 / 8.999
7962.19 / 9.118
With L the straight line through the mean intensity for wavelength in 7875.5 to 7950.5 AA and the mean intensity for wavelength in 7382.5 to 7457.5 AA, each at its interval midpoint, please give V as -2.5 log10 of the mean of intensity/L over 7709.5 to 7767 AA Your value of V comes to 0.21 mag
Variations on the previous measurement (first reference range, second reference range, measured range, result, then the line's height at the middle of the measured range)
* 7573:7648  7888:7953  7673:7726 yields 0.101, 6.13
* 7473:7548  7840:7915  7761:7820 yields 0.060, 6.28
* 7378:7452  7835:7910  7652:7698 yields 0.137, 6.17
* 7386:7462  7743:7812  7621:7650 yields 0.072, 5.87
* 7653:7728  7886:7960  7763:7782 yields 0.080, 6.35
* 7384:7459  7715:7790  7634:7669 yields 0.092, 5.8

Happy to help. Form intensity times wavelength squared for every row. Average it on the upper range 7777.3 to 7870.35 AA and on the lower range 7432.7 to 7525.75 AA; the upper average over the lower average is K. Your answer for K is 1.16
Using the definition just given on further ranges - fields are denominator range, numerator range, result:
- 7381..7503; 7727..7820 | 1.11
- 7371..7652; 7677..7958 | 1.24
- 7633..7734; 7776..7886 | 1.16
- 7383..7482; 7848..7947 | 1.38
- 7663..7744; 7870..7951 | 1.41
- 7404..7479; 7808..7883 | 1.17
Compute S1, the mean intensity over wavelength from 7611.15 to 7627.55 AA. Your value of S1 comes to 5.59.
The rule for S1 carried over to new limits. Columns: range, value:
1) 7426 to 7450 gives 5.9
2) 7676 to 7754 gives 5.67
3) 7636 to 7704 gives 5.4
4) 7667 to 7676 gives 5.32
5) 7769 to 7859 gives 6.07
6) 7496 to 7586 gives 5.46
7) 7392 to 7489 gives 5.78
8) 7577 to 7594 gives 5.41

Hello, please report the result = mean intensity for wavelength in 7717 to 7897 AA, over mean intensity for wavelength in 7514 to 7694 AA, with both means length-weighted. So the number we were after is 1.12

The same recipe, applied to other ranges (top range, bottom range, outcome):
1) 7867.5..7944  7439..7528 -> 1.28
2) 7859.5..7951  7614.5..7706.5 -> 1.34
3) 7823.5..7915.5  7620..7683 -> 1.19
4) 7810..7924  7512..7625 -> 1.21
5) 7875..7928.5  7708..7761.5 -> 1.24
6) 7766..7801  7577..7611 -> 1.11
